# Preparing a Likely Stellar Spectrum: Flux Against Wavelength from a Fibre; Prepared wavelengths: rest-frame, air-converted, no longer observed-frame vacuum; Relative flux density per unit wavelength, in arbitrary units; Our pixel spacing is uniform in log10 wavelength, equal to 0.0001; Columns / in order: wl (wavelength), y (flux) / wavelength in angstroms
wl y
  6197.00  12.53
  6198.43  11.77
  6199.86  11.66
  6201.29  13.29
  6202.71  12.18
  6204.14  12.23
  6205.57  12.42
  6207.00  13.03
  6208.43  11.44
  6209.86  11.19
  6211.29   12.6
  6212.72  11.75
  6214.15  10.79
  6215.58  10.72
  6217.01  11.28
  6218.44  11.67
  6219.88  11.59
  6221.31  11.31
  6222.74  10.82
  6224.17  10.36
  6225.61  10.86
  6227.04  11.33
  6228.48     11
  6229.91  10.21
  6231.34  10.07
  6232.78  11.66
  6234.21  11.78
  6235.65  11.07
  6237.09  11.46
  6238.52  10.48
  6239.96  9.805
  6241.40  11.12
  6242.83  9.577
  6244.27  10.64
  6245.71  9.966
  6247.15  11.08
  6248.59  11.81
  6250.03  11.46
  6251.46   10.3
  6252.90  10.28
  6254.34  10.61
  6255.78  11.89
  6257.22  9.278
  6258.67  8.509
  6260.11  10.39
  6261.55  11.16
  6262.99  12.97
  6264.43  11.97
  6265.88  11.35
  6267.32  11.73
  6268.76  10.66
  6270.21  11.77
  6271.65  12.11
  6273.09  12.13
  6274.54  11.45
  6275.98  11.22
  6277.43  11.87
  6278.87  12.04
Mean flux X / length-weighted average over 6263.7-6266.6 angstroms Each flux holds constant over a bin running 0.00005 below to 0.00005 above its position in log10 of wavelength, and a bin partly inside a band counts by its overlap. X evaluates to 11.7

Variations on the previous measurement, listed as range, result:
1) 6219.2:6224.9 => 11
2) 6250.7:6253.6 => 10.3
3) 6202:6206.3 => 12.3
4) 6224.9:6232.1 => 10.7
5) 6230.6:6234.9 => 11.2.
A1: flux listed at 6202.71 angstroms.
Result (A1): 12.18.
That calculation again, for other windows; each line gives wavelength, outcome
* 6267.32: 11.73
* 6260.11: 10.39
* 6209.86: 11.19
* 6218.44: 11.67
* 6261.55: 11.16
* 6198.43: 11.77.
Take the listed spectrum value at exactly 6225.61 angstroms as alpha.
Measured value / 10.86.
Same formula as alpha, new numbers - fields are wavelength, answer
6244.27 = 10.64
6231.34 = 10.07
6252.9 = 10.28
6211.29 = 12.6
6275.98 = 11.22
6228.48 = 11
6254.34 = 10.61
